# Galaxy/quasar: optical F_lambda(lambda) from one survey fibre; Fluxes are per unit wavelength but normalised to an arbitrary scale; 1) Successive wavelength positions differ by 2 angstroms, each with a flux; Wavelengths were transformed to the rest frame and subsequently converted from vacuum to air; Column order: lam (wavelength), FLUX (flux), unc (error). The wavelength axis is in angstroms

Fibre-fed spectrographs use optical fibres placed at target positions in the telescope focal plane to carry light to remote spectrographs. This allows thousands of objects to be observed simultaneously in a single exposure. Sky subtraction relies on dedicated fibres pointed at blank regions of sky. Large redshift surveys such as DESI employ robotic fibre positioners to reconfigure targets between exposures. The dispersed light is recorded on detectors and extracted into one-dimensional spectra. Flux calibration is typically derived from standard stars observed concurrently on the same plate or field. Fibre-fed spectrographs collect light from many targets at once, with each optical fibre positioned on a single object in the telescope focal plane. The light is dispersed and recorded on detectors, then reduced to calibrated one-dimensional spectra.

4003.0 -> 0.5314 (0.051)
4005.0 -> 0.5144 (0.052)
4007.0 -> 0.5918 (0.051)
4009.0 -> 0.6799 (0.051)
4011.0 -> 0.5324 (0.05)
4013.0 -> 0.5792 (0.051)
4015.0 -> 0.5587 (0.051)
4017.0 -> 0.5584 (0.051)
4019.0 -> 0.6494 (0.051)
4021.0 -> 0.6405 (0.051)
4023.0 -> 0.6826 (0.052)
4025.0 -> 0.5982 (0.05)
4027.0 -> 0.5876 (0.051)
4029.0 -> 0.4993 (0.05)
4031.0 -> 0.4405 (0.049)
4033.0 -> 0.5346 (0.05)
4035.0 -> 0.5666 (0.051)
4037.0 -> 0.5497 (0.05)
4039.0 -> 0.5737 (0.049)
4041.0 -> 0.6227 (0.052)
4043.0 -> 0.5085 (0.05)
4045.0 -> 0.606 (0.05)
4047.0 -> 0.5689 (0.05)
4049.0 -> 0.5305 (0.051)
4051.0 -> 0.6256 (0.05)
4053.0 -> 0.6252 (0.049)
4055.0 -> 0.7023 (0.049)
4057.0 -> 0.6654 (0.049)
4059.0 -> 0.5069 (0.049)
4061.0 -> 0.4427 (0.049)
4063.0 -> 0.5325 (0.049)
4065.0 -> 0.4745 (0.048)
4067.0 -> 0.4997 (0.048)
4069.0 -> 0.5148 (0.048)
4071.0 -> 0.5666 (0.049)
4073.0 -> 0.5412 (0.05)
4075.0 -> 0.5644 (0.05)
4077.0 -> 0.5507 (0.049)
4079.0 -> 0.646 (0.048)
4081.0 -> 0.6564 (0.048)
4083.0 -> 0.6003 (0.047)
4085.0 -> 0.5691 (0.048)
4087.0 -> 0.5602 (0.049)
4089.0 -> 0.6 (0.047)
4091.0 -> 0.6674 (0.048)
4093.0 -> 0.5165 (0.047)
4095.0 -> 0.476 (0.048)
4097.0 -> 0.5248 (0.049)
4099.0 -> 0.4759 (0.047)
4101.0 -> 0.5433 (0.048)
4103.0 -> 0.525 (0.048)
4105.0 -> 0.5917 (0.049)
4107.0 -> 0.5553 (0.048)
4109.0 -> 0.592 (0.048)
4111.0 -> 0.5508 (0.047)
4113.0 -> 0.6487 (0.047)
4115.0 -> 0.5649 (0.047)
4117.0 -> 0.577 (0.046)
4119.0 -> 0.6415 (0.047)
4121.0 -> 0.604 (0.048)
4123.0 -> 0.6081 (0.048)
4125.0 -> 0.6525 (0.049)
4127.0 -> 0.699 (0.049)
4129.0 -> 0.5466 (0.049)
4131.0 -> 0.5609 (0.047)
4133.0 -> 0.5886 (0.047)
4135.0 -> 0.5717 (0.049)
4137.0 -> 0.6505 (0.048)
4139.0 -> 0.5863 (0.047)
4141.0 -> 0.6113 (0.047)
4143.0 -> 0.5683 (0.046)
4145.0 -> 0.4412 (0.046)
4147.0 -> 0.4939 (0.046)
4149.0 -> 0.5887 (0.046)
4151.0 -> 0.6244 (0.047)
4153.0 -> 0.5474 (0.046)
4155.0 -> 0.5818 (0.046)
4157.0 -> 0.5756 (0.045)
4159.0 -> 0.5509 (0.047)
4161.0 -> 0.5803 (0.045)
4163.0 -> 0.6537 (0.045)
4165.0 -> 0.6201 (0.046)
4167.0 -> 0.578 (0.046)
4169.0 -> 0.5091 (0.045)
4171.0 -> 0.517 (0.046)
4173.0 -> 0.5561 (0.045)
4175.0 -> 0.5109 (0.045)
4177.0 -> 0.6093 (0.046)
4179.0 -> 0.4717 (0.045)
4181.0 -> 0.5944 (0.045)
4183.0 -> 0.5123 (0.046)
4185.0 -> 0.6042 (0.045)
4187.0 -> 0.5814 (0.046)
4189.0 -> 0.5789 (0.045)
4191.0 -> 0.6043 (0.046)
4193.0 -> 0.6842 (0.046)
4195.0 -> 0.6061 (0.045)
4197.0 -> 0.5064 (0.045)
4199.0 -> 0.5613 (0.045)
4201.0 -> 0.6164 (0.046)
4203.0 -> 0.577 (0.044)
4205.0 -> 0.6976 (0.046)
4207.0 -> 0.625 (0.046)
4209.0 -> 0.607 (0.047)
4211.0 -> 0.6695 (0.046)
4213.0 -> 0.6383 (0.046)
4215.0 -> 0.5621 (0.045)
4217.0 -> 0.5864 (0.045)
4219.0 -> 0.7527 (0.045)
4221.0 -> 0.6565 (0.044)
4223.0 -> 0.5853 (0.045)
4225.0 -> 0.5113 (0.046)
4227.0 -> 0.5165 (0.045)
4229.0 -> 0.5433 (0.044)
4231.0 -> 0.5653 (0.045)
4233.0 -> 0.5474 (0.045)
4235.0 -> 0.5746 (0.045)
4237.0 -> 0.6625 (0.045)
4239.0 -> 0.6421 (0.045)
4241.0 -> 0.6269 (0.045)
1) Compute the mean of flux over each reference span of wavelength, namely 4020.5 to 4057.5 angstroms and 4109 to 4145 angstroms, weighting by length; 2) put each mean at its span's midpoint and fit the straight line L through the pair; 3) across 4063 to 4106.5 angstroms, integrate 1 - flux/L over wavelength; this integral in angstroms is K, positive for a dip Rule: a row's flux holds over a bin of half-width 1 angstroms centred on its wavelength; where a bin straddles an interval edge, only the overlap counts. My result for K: 2.6 angstroms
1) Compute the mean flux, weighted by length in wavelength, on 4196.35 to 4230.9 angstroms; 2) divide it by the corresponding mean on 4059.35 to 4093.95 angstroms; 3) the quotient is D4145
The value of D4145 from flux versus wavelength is 1.08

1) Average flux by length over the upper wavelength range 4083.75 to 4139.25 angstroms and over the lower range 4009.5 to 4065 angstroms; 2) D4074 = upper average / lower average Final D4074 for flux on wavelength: 1.01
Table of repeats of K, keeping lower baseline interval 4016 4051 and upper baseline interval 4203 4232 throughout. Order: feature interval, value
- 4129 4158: 1.2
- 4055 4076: 1.5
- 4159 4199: 1.9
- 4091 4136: 1.0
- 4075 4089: -0.3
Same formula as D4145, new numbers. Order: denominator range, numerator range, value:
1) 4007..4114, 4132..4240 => 1.03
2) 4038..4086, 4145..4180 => 0.98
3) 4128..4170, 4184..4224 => 1.07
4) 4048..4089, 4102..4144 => 1.04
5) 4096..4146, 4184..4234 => 1.03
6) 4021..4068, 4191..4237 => 1.06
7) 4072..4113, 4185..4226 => 1.08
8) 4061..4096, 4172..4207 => 1.04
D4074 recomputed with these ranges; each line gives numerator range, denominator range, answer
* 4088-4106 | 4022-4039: 0.98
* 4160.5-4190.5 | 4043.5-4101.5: 1.00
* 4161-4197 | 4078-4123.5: 0.99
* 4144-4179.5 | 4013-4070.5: 0.98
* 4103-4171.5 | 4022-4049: 1.03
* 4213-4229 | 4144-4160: 1.08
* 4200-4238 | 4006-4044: 1.05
